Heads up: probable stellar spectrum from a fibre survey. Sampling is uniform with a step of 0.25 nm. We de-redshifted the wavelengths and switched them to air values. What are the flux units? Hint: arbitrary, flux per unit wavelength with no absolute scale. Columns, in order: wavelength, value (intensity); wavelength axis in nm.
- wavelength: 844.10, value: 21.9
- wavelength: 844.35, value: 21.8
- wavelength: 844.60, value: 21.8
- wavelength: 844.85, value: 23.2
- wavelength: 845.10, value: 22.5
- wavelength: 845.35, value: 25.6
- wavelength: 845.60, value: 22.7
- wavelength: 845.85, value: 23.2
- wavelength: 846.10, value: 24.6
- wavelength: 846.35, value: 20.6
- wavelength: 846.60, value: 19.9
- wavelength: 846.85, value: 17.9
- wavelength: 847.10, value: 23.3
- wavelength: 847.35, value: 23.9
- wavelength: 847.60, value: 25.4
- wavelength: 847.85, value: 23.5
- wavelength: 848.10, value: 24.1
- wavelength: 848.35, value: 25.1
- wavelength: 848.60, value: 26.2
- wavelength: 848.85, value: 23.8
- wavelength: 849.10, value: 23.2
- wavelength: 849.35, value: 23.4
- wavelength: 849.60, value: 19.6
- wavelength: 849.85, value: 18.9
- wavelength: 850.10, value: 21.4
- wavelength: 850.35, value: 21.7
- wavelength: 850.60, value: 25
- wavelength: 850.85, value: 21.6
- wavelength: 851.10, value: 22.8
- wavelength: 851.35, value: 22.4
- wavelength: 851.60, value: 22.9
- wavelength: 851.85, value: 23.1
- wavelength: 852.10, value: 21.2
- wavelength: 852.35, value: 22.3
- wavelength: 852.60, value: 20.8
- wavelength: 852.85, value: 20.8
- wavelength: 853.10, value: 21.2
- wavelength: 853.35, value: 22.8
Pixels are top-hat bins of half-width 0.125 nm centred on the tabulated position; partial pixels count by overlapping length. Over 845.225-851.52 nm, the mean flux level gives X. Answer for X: 22.8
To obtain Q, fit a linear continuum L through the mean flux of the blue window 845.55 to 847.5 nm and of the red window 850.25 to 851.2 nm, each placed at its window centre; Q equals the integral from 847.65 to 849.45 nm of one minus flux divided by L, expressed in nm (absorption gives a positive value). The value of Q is -0.15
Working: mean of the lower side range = 22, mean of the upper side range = 22.8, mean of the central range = 24.2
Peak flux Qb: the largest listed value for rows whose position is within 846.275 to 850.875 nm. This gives 26.2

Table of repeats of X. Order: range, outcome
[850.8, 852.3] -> 22.4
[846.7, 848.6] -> 23.5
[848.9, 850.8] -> 21.9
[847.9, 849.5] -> 24.2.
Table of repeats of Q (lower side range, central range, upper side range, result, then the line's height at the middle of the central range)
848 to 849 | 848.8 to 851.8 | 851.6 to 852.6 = 0.155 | 23.4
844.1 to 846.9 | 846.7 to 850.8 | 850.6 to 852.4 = -0.084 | 22.4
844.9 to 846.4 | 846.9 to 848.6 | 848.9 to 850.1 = -0.137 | 22.3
